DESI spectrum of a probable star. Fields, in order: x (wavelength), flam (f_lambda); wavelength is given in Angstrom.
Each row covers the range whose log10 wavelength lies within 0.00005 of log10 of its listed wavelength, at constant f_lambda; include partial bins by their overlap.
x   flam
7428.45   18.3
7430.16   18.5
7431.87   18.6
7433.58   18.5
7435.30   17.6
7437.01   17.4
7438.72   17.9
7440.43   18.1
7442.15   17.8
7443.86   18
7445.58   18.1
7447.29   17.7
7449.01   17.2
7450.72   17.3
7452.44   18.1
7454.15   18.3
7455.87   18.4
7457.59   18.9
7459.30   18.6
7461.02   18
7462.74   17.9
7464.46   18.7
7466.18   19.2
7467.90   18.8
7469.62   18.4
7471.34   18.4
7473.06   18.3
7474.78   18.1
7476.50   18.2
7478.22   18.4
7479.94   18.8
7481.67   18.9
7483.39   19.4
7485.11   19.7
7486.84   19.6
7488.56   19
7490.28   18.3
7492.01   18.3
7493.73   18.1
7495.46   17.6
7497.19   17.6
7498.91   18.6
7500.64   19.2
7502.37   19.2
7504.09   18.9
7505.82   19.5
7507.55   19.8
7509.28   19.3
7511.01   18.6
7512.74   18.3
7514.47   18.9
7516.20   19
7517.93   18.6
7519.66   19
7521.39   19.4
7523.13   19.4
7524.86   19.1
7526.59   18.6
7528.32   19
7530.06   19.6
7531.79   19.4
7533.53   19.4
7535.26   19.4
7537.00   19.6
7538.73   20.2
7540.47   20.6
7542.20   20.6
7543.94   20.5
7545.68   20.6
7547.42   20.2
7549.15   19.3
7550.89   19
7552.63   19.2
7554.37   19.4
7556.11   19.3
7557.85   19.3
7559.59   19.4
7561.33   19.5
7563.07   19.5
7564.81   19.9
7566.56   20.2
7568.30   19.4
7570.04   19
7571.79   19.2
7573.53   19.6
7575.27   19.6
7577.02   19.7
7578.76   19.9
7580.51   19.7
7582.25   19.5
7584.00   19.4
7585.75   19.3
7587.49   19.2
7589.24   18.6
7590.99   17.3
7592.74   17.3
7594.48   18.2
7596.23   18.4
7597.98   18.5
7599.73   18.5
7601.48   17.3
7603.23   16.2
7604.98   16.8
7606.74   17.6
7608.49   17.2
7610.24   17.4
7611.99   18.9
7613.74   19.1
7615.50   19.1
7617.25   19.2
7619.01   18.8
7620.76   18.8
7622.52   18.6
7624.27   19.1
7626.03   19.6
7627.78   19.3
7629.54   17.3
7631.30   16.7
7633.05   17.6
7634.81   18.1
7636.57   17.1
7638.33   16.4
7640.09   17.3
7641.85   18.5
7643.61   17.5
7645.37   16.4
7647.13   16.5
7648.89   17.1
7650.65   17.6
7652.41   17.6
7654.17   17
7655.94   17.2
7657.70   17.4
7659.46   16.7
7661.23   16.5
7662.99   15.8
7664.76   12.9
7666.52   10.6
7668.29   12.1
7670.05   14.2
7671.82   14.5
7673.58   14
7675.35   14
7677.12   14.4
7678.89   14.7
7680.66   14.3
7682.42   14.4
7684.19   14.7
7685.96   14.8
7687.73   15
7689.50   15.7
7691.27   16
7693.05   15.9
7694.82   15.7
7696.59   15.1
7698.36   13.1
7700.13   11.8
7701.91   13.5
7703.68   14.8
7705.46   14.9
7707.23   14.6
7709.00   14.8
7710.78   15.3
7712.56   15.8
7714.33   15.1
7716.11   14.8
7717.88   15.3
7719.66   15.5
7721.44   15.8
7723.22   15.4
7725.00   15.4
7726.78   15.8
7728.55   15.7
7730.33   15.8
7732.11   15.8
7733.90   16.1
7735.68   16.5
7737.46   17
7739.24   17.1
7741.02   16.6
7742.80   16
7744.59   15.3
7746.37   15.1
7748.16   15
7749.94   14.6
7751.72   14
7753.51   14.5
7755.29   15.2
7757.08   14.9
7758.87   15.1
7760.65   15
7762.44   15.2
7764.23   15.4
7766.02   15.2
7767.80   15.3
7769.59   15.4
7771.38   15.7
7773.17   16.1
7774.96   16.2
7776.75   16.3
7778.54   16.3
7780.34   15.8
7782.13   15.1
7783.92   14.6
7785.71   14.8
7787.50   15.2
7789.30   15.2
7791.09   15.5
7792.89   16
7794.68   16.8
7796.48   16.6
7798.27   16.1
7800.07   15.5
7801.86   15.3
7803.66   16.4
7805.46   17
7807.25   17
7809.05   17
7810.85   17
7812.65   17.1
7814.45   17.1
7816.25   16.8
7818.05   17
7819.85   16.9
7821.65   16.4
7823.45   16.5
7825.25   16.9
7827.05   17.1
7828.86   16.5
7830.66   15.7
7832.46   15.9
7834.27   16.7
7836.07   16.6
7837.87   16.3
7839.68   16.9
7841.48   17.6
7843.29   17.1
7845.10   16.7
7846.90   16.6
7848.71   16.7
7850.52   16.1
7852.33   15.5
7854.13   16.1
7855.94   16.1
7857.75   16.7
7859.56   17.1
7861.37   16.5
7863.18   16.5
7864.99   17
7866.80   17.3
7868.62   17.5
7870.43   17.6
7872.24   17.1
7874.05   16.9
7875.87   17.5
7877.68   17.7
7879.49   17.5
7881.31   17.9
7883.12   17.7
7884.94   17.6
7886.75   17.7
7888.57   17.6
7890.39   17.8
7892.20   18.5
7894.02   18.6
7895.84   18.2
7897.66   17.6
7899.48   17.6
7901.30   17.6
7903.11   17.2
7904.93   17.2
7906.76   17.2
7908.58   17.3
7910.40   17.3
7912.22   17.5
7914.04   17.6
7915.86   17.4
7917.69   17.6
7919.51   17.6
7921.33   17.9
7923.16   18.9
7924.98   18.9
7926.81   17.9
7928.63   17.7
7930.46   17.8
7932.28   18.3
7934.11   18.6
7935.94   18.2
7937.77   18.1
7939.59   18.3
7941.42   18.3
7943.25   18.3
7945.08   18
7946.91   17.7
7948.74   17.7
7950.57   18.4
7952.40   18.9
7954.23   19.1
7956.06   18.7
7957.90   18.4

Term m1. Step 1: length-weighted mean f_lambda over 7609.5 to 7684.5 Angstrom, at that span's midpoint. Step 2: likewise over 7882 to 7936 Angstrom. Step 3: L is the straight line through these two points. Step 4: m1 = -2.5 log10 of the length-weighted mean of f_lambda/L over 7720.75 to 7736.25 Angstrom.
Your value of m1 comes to 0.08 mag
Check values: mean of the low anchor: 16.6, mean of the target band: 15.8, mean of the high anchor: 17.8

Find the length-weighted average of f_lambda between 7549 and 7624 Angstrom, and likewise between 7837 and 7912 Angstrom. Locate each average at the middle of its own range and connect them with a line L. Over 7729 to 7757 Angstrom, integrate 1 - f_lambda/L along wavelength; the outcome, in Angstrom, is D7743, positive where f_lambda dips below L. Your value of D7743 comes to 3.6 Angstrom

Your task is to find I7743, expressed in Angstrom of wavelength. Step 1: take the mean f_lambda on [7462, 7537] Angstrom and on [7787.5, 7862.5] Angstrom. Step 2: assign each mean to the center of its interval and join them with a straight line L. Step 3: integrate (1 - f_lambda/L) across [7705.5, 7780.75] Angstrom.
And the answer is 6.9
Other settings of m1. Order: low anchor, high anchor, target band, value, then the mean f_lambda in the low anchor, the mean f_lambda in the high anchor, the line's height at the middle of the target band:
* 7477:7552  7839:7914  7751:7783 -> 0.160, 19.2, 17.2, 17.8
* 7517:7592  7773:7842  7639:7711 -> 0.178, 19.5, 16.3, 17.9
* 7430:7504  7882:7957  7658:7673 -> 0.262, 18.4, 18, 18.2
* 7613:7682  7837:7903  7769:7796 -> 0.086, 16.6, 17.2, 17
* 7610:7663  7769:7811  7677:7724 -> 0.146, 17.8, 15.9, 17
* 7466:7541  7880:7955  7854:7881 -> 0.062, 18.9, 17.9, 18.1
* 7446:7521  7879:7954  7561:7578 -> -0.063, 18.6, 17.9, 18.5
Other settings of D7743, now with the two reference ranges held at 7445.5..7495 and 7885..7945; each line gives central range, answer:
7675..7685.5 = 2.15 Angstrom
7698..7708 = 2.39 Angstrom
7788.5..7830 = 3.48 Angstrom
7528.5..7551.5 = -1.88 Angstrom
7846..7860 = 1.27 Angstrom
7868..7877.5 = 0.31 Angstrom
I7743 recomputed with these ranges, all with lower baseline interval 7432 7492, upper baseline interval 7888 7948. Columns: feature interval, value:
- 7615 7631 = -0.5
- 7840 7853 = 1.0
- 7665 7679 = 3.6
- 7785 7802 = 2.2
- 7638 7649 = 0.6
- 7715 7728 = 1.9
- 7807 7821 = 0.8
